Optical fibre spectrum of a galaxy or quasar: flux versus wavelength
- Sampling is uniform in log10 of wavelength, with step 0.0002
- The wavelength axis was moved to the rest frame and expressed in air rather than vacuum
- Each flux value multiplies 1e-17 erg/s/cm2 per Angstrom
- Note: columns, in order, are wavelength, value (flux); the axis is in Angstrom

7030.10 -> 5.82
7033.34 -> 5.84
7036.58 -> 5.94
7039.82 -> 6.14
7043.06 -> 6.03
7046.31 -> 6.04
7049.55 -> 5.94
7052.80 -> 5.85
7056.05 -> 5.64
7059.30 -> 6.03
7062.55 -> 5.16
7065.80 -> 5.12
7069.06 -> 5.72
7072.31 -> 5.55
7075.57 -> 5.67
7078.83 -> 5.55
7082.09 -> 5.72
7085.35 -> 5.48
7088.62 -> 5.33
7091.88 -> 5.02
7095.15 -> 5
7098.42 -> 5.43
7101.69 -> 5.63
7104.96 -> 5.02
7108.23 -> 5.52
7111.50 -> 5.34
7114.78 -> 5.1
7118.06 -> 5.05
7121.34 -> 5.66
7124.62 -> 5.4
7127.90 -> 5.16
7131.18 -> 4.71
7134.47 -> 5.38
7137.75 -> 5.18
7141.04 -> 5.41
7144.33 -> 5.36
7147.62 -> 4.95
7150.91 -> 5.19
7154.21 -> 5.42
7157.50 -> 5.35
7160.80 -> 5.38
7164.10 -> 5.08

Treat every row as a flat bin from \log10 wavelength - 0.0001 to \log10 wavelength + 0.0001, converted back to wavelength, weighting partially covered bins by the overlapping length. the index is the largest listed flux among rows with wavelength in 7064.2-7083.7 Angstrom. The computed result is 5.72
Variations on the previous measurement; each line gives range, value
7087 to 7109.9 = 5.63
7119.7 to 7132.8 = 5.66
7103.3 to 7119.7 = 5.52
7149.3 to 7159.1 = 5.42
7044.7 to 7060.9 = 6.04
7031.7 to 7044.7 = 6.14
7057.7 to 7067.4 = 6.03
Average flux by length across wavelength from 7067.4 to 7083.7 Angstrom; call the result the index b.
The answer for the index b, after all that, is 5.64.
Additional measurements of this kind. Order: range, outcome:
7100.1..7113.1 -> 5.38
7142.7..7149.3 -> 5.16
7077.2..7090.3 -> 5.52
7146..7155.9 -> 5.19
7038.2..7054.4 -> 6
